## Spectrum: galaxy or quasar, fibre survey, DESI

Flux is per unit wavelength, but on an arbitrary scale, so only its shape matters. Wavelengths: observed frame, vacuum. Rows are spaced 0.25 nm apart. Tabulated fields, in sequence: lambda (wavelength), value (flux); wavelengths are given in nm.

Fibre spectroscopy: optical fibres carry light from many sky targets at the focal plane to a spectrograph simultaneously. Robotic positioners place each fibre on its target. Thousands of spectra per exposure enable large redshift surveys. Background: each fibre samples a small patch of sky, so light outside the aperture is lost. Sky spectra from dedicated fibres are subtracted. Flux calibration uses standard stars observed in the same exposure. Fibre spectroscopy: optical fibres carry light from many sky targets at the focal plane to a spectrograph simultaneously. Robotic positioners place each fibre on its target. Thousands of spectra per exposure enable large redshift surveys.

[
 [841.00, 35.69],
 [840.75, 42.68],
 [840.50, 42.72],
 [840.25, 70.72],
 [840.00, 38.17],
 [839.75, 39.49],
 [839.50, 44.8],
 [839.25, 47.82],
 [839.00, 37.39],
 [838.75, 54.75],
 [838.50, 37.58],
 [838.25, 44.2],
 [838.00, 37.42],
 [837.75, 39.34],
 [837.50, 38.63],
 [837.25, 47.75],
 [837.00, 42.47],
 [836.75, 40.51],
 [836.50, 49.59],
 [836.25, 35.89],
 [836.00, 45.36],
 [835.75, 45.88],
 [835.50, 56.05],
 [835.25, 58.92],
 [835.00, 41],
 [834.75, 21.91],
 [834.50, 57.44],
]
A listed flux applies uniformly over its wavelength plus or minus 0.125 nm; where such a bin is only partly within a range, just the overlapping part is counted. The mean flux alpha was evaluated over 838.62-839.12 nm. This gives 46.1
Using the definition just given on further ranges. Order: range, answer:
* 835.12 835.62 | 57.3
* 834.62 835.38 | 40.8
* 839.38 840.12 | 40.8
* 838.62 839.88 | 44.8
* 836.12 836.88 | 42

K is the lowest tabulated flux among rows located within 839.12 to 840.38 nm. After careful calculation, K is 38.17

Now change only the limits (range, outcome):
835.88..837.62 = 35.89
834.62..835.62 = 21.91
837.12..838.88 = 37.42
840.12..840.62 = 42.72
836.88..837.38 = 42.47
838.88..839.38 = 37.39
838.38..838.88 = 37.58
